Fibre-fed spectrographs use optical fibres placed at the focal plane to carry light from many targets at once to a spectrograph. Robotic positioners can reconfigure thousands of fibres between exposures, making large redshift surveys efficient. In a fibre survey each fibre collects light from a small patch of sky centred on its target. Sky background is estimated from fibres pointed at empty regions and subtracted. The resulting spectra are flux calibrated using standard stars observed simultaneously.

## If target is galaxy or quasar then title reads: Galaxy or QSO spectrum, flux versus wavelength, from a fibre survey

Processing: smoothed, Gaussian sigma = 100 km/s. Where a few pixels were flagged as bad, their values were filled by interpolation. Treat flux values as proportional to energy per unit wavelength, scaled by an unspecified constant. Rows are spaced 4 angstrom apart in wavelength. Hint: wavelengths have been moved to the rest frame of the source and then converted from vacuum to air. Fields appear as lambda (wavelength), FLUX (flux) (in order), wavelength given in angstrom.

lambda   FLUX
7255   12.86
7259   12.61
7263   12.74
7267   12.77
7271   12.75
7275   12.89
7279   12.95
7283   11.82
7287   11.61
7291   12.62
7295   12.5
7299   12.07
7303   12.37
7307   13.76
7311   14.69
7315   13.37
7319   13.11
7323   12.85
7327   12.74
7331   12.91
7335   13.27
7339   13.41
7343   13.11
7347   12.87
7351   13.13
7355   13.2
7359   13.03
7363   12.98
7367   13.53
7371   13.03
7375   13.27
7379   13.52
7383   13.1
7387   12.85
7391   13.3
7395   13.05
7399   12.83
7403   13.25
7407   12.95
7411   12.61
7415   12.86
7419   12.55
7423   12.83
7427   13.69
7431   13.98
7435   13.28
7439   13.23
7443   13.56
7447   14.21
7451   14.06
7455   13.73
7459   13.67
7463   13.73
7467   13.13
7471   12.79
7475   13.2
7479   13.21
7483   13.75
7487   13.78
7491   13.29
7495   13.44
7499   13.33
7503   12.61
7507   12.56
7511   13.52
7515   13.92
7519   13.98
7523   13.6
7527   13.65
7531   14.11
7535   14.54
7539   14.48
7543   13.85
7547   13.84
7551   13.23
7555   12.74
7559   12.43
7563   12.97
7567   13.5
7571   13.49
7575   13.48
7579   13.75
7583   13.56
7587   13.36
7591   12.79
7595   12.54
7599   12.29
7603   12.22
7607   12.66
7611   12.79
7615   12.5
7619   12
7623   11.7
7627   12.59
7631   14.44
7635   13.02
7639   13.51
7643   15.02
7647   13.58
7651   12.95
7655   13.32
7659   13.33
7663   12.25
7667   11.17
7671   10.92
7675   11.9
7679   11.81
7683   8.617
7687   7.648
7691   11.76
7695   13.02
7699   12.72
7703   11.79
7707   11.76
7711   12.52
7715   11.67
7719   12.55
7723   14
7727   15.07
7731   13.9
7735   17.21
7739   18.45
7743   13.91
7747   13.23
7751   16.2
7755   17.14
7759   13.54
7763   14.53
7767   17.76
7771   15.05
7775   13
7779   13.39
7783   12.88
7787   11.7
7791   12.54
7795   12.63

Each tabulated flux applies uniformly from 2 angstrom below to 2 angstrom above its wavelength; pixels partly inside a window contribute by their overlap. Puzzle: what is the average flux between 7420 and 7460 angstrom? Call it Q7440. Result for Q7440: 13.6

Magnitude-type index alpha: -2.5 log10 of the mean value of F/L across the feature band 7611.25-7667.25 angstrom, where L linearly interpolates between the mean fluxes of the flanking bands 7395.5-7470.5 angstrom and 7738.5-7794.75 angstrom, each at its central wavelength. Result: 0.08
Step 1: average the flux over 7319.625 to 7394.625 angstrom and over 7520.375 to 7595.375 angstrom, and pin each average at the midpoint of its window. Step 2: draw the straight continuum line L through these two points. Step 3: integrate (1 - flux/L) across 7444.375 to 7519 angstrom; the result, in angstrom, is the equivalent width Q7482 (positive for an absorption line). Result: -0.6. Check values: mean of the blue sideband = 13.1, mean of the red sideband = 13.5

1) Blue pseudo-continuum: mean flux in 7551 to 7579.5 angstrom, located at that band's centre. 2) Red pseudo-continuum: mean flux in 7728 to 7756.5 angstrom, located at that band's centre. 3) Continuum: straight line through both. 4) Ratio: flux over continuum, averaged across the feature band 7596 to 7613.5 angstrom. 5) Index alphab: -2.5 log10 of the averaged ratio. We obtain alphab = 0.10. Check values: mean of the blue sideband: 13.2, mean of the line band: 12.5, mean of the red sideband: 15.7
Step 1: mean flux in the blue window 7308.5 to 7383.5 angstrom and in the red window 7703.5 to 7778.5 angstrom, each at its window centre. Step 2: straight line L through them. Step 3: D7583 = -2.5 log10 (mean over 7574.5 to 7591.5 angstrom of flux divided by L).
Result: 0.04 mag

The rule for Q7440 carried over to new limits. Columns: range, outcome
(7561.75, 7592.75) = 13.4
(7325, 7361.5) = 13.1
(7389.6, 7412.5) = 13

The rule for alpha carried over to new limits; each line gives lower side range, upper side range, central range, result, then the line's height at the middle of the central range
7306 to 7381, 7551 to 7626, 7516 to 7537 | -0.08 mag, 12.9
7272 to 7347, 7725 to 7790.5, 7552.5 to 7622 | 0.09 mag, 14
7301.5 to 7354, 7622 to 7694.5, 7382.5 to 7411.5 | 0.00 mag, 13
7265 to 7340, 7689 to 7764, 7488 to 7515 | 0.01 mag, 13.4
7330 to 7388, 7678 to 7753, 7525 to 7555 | -0.06 mag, 13.1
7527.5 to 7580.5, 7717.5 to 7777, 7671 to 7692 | 0.37 mag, 14.6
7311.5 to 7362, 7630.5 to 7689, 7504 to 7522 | -0.07 mag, 12.6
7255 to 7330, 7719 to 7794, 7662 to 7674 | 0.24 mag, 14.2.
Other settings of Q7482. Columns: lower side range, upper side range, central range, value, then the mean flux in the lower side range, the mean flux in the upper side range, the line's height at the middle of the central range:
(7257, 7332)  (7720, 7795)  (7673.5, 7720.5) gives 9.40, 12.8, 14.6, 14.3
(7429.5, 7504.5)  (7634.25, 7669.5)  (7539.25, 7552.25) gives -0.45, 13.5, 13.1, 13.3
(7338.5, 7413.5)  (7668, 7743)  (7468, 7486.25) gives -0.44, 13.1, 12.6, 13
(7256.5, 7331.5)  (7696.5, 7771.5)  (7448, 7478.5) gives -0.21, 12.8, 14.3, 13.4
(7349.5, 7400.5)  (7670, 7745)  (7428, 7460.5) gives -1.64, 13.1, 12.7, 13.1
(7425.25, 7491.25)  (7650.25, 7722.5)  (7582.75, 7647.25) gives -3.18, 13.6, 11.8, 12.3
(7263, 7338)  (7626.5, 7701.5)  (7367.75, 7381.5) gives -0.61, 12.8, 12.3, 12.7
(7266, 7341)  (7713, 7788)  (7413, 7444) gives 0.22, 12.9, 14.5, 13.3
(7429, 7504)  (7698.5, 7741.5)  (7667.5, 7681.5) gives 2.40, 13.5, 13.8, 13.8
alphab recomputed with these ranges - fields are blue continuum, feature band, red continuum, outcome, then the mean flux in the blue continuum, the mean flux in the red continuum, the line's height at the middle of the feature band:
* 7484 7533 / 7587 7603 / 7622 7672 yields 0.05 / 13.5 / 13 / 13.2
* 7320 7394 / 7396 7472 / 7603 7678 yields -0.03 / 13.1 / 12.7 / 13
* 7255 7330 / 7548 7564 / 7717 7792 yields 0.07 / 12.8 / 14.6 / 13.8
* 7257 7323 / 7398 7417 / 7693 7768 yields 0.02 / 12.8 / 14.2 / 13.2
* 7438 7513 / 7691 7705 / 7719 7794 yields 0.16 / 13.4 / 14.6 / 14.3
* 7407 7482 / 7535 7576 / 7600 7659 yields -0.02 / 13.3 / 13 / 13.1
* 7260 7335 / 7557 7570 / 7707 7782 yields 0.07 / 12.8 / 14.5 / 13.8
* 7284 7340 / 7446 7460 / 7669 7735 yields -0.10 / 12.9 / 12.1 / 12.6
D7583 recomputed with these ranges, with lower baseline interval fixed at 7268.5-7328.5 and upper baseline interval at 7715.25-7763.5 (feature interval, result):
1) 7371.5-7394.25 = 0.00 mag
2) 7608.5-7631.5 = 0.14 mag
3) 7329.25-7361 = -0.01 mag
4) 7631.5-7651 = 0.05 mag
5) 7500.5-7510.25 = 0.08 mag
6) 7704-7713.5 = 0.22 mag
